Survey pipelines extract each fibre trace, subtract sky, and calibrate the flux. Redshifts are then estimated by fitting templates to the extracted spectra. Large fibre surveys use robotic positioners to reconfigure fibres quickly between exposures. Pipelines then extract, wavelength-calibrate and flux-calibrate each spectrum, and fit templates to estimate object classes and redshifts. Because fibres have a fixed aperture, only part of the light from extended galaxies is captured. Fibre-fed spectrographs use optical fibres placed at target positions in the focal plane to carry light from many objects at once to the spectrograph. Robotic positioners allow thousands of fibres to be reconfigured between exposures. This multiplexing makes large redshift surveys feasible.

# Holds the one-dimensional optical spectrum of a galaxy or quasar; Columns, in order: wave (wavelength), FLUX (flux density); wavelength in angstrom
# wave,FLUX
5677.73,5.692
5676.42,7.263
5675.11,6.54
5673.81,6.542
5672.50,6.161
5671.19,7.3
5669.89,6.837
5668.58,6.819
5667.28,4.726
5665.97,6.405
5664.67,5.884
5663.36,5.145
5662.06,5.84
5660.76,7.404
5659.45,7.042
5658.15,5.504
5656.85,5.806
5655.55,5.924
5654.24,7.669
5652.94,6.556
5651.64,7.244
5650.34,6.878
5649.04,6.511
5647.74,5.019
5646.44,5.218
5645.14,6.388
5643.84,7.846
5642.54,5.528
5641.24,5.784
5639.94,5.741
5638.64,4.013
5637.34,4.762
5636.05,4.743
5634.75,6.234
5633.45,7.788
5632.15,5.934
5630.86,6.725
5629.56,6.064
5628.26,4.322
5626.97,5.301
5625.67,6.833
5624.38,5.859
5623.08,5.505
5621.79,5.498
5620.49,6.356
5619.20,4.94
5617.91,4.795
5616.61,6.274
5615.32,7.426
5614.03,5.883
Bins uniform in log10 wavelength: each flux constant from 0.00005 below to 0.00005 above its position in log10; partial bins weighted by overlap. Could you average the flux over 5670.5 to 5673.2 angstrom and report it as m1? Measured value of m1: 6.72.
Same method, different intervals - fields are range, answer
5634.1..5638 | 5.25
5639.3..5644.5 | 6.22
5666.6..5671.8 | 6.41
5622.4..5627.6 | 5.87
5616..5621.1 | 5.58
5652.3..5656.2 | 6.71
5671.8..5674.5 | 6.37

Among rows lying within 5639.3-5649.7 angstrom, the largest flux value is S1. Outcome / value 7.846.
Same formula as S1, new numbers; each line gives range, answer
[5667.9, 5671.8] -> 7.3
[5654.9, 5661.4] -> 7.404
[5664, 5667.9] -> 6.405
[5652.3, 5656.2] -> 7.669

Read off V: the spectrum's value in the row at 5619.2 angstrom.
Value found 4.94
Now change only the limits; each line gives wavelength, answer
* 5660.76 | 7.404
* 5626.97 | 5.301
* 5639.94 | 5.741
